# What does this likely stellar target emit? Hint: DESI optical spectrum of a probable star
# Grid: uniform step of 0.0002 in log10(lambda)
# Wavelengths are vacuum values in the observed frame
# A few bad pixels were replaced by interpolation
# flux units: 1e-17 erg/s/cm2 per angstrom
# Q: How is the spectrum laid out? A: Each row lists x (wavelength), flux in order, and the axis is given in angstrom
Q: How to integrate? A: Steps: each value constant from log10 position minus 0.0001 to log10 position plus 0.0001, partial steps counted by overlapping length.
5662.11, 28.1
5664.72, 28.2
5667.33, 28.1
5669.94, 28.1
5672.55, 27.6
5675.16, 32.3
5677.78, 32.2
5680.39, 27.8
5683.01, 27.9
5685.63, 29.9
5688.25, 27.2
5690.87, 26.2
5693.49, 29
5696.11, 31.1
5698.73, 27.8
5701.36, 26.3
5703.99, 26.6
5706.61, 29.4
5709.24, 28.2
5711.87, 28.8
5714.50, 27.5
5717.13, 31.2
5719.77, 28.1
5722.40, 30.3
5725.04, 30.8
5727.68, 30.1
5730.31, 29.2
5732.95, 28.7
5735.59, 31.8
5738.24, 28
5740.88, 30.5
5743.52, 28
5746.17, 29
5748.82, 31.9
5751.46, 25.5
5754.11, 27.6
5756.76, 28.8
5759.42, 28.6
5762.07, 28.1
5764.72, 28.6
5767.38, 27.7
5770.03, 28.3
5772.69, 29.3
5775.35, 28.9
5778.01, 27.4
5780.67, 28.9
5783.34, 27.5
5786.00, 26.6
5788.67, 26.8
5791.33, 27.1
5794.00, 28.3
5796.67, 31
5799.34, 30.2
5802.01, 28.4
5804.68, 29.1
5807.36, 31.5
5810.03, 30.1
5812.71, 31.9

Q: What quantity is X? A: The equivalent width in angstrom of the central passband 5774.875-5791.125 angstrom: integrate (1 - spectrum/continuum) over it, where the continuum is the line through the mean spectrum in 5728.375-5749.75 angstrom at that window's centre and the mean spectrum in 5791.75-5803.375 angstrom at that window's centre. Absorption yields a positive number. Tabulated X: 0.99 angstrom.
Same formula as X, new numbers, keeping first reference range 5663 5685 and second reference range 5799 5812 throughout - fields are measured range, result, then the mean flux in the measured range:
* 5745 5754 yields 0.3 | 28.6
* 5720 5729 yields -0.2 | 30.1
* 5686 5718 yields 1.0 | 28.3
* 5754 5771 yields 0.8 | 28.3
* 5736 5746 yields 0.1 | 29.1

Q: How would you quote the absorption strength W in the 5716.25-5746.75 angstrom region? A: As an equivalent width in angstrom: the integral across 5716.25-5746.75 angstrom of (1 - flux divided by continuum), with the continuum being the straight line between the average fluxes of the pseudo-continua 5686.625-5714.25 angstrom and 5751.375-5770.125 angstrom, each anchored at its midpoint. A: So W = -1.7 angstrom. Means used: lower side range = 28.1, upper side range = 28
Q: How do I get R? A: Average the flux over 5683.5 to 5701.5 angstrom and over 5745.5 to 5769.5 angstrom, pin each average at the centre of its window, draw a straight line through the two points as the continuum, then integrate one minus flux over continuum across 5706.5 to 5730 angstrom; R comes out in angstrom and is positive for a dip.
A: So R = -0.8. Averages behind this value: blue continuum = 28.3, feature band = 29.4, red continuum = 28.4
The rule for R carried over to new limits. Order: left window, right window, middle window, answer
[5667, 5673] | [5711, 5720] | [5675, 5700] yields -0.6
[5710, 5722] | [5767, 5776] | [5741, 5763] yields 0.1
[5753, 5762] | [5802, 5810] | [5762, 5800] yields 1.1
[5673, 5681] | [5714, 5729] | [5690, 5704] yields 1.1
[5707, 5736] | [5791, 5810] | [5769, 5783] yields 0.5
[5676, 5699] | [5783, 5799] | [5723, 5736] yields -0.7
